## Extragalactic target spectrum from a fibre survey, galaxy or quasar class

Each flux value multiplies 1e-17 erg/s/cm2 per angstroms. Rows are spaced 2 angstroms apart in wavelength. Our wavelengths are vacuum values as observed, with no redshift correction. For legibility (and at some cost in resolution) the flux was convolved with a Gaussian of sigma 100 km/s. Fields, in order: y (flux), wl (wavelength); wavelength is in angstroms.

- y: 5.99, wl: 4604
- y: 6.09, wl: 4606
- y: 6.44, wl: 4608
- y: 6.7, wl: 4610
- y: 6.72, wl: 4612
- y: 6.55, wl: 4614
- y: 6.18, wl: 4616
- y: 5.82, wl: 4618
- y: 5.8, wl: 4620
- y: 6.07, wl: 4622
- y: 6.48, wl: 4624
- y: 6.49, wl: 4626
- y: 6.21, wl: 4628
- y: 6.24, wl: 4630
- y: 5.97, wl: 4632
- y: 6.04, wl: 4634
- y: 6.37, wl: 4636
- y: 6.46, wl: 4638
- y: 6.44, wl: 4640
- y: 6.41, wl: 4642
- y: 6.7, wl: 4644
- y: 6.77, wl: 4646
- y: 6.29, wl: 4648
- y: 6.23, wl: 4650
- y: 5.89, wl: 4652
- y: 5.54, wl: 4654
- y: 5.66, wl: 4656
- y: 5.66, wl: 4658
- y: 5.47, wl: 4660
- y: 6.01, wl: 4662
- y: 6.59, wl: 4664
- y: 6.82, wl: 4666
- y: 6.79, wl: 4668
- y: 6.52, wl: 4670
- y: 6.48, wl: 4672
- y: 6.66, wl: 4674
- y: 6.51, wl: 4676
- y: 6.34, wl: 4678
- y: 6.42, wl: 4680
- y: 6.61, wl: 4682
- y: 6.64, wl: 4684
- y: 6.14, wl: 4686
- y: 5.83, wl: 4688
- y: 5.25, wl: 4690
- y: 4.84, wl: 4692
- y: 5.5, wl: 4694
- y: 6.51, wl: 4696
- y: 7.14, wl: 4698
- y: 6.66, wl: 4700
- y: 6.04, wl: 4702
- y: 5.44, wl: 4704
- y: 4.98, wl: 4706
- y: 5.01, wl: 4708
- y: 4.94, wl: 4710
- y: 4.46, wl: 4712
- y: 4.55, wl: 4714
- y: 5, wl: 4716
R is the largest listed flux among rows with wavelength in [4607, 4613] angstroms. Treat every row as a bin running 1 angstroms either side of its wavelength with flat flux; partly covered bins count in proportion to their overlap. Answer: 6.72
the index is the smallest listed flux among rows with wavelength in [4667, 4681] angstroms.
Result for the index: 6.34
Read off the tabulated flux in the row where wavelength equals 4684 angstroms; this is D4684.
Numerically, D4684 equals 6.64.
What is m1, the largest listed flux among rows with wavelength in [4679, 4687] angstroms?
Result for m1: 6.64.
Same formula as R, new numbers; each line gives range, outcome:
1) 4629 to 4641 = 6.46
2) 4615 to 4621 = 6.18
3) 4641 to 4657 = 6.77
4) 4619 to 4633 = 6.49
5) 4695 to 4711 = 7.14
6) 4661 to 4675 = 6.82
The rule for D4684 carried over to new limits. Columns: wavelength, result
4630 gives 6.24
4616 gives 6.18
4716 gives 5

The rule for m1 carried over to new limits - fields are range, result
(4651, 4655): 5.89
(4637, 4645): 6.7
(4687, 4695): 5.83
